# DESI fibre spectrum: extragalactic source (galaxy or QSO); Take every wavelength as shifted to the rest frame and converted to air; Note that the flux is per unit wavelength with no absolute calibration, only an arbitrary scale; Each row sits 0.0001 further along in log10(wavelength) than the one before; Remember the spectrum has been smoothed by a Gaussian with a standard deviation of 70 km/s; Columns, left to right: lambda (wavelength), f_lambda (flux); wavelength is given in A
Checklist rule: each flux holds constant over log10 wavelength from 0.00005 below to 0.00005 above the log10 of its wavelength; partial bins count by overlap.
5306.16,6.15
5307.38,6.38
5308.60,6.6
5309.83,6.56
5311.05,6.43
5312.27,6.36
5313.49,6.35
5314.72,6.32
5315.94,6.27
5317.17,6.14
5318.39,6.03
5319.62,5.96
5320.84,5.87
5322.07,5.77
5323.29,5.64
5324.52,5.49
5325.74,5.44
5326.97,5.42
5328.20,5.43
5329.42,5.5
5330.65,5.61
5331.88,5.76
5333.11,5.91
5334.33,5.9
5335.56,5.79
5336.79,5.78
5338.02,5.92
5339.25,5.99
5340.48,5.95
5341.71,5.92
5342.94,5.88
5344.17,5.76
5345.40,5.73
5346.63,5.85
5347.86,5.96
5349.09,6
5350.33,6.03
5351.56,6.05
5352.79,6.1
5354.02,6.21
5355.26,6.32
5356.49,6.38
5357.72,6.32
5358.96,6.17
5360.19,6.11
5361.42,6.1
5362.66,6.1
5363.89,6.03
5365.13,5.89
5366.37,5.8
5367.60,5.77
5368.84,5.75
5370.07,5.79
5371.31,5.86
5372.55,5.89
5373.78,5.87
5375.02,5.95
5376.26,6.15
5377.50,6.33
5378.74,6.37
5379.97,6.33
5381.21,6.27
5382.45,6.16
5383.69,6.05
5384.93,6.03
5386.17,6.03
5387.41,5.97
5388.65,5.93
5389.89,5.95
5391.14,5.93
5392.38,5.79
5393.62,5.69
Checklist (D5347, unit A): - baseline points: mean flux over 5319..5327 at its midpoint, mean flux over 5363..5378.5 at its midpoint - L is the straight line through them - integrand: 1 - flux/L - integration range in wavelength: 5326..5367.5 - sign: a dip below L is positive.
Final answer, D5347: -0.9 A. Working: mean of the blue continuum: 5.67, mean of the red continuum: 5.94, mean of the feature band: 5.92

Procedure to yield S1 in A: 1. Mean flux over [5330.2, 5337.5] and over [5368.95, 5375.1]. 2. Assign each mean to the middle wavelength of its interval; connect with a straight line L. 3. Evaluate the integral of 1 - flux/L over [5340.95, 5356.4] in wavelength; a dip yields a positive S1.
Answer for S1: -0.5 A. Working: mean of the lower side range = 5.8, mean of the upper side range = 5.86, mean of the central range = 6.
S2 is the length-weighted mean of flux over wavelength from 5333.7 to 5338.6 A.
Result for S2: 5.85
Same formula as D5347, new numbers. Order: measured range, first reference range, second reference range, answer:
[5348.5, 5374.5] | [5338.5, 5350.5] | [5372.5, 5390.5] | -0.16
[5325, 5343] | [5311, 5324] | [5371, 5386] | 1.04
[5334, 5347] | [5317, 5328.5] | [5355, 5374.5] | -0.06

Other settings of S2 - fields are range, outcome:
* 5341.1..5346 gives 5.82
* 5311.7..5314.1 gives 6.36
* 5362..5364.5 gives 6.06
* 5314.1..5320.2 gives 6.14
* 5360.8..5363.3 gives 6.11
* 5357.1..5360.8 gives 6.2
